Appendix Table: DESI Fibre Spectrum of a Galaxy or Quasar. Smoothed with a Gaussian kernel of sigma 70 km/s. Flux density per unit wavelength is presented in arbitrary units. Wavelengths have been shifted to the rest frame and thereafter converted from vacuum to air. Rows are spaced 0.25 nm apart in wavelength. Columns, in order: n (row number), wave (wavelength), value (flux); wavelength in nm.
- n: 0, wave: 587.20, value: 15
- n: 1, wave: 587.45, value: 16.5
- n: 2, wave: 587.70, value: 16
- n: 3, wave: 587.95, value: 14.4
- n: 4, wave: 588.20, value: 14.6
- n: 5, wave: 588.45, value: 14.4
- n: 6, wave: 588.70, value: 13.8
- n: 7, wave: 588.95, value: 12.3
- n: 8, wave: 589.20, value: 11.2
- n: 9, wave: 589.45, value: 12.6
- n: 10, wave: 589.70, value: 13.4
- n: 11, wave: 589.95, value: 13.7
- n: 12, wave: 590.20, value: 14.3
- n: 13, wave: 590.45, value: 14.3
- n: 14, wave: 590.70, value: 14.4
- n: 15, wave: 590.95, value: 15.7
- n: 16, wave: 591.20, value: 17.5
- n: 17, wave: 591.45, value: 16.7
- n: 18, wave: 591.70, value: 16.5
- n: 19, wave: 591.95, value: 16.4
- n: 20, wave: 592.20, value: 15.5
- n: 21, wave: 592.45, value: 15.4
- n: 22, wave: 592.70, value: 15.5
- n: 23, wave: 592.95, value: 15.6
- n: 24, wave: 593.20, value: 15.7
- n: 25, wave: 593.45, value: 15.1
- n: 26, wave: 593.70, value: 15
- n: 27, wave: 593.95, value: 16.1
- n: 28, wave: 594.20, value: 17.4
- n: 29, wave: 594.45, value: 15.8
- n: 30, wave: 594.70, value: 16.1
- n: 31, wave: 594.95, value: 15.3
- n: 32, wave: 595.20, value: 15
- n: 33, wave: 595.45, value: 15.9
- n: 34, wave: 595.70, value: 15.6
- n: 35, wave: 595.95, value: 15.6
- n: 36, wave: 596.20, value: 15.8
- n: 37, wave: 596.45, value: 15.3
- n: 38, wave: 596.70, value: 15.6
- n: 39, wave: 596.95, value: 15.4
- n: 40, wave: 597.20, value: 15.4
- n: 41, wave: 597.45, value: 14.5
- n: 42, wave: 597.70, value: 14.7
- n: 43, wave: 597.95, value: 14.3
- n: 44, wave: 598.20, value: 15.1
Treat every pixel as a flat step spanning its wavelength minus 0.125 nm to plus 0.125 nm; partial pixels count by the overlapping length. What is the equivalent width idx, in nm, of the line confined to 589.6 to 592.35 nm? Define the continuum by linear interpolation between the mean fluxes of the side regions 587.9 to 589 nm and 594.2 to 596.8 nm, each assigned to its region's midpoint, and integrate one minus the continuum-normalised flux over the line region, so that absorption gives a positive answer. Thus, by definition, -0.14 nm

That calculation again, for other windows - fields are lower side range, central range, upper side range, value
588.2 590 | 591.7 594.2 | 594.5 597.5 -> -0.22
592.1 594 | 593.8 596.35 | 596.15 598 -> -0.09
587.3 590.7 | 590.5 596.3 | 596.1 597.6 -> -0.42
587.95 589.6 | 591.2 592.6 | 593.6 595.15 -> -0.14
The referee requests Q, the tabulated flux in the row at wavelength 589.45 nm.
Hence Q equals 12.6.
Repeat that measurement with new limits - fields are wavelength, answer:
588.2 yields 14.6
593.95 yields 16.1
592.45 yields 15.4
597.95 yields 14.3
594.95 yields 15.3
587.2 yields 15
